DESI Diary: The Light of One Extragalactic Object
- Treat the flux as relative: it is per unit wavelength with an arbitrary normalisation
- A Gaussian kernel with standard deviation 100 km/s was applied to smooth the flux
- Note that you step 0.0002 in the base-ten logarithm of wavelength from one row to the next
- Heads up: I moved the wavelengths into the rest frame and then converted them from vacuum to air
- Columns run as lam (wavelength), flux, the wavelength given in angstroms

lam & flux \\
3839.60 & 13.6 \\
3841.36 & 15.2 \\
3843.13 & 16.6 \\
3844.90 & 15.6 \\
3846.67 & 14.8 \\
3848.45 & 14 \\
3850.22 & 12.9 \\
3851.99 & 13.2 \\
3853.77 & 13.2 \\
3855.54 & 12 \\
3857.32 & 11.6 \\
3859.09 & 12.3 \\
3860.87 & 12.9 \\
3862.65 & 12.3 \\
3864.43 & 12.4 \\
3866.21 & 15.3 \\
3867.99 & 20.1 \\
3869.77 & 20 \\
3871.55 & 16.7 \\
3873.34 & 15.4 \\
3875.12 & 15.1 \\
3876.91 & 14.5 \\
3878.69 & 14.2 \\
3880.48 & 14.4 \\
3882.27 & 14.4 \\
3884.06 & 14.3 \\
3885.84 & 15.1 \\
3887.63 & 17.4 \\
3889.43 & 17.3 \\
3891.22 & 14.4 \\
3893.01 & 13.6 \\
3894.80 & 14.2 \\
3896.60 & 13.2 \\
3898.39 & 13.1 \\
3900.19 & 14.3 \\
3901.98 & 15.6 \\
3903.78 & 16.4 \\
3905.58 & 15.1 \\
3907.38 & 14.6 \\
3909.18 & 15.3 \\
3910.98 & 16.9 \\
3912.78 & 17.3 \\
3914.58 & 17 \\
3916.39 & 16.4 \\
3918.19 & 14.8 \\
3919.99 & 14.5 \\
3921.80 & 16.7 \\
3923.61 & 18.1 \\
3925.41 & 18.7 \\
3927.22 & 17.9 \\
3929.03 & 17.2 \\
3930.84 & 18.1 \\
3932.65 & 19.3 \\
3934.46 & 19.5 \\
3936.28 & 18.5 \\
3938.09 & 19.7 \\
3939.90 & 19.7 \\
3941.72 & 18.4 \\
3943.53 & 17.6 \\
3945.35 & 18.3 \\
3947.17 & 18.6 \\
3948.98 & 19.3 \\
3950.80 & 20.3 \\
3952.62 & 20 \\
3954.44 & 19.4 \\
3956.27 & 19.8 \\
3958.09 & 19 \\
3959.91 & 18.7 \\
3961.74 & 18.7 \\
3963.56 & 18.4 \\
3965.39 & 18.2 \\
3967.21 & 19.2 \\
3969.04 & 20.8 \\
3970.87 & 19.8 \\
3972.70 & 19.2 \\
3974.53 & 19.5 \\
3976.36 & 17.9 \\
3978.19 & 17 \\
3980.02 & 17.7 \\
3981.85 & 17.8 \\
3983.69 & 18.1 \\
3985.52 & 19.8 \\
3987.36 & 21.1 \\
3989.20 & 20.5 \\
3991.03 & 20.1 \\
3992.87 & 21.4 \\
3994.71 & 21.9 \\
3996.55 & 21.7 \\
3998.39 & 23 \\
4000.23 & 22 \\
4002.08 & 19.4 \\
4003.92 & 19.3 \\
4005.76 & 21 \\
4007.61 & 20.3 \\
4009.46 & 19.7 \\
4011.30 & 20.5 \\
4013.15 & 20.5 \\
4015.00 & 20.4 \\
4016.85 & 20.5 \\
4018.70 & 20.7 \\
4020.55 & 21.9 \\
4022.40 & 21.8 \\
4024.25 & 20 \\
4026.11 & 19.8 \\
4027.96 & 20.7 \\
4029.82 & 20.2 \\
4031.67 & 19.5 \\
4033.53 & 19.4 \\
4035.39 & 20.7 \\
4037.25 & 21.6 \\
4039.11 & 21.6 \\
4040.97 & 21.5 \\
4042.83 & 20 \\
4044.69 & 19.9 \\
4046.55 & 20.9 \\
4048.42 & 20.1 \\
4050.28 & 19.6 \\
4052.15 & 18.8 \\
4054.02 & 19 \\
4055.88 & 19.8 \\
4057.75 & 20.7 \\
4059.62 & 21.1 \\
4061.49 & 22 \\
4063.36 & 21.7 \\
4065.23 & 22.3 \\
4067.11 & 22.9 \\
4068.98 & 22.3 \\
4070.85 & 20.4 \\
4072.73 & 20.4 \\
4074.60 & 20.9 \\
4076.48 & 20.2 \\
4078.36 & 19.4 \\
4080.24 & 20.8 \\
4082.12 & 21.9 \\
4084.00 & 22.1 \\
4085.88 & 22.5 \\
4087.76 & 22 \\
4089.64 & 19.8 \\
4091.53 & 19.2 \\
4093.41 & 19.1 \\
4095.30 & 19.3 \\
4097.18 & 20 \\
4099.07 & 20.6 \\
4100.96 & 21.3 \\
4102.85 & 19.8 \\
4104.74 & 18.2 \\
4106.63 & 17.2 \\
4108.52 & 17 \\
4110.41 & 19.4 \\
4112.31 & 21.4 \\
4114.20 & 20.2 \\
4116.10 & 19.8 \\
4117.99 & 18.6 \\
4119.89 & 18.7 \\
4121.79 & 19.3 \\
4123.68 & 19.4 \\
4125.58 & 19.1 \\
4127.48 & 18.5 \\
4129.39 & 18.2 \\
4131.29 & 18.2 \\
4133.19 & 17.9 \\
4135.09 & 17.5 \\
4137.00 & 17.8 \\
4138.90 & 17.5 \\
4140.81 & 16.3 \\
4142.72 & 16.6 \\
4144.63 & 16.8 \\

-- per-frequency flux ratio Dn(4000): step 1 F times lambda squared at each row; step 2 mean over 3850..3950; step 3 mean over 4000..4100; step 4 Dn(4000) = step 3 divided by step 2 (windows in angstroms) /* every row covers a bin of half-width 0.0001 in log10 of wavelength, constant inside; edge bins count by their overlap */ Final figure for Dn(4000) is 1.39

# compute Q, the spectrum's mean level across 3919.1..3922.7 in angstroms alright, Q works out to 15.6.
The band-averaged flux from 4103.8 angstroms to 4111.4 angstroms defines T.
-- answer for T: 18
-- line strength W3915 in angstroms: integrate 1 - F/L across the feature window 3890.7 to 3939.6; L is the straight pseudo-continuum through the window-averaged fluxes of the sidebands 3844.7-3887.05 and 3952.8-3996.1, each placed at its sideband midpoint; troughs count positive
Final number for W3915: 1.0 angstroms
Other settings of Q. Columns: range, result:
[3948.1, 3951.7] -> 19.8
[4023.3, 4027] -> 19.9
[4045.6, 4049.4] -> 20.5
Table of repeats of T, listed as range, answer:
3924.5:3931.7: 18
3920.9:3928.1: 17.9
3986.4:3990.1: 20.7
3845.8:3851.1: 13.9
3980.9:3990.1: 19.4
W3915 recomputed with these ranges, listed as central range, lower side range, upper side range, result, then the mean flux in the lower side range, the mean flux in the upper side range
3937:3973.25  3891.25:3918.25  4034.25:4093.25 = -4.7 angstroms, 15.2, 20.8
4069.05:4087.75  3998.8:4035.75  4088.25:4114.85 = -1.2 angstroms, 20.4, 19.5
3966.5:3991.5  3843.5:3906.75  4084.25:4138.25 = -3.7 angstroms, 14.6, 19.3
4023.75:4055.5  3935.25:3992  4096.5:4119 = -1.5 angstroms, 19.1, 19.4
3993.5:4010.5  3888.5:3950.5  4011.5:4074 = -1.3 angstroms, 16.8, 20.7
